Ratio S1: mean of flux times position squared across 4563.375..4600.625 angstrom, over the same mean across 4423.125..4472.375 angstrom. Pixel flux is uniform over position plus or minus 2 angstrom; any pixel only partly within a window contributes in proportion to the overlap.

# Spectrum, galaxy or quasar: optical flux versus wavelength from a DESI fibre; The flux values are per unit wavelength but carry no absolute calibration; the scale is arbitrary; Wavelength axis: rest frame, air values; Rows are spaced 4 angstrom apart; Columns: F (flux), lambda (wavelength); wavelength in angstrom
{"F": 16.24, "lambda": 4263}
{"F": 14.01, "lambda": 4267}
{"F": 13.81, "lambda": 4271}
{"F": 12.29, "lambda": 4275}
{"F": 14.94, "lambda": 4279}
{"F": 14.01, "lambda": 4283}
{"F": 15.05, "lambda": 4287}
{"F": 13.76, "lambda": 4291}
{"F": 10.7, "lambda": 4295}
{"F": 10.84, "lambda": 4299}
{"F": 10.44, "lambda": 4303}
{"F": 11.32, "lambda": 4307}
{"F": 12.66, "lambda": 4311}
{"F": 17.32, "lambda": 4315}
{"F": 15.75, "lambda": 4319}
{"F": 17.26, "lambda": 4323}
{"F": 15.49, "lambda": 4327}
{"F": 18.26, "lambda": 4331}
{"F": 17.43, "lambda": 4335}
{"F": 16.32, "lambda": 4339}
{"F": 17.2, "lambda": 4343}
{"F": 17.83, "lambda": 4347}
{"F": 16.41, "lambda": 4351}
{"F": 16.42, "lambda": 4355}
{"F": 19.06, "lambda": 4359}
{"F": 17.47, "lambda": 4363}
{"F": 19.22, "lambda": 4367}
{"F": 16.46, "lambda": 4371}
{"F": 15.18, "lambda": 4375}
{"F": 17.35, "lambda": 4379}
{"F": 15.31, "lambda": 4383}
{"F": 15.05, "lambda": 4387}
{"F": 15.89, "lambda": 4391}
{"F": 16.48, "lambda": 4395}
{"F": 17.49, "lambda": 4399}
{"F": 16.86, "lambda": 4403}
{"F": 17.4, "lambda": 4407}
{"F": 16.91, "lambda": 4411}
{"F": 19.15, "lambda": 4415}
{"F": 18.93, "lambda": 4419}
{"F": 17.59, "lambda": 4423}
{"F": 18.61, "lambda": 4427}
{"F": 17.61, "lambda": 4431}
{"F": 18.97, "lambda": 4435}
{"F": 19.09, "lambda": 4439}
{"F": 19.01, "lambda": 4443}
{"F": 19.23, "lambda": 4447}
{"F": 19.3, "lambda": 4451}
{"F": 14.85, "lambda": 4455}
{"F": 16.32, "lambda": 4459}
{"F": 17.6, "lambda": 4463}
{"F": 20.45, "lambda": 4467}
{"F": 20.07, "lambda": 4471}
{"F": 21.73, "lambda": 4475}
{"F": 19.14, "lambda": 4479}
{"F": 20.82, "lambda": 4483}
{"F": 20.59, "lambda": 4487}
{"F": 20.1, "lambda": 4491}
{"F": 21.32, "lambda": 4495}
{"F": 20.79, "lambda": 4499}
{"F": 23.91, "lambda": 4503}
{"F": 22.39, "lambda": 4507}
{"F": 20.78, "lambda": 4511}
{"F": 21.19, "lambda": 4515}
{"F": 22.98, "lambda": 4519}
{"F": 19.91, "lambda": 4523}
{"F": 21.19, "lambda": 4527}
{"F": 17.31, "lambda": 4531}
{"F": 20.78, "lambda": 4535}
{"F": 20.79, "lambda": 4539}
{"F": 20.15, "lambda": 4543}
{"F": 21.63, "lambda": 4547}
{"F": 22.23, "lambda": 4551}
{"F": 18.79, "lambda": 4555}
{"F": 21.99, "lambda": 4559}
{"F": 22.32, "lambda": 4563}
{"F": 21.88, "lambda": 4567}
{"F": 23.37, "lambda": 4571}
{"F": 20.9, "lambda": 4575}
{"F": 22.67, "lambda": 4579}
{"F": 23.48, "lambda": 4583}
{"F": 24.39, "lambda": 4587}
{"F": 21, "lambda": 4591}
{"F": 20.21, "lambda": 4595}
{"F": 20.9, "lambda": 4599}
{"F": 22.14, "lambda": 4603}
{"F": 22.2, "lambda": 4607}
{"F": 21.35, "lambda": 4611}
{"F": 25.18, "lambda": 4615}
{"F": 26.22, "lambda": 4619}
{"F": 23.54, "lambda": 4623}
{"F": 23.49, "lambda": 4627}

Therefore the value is 1.28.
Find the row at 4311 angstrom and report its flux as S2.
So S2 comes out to 12.66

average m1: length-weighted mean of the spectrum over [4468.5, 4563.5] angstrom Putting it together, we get 20.9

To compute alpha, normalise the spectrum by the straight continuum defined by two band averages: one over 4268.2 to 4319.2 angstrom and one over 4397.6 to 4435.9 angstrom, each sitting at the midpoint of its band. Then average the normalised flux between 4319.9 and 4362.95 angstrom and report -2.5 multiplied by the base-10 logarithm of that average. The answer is -0.142 mag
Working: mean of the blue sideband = 13.2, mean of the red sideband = 17.9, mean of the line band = 17.1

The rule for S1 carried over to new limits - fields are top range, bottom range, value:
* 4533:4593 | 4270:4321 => 1.85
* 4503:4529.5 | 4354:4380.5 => 1.33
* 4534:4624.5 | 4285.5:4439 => 1.49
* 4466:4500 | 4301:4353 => 1.41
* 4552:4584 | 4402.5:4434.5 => 1.30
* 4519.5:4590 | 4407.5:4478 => 1.22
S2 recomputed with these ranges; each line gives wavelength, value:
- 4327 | 15.49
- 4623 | 23.54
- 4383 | 15.31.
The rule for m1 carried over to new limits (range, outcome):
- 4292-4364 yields 15.4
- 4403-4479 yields 18.5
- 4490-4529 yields 21.5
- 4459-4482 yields 19.5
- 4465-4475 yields 20.6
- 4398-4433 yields 17.8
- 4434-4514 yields 19.9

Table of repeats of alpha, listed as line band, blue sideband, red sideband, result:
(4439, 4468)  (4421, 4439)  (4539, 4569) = 0.04 mag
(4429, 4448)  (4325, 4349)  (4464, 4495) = 0.04 mag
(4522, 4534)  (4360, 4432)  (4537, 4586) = 0.07 mag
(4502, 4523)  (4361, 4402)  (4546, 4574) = -0.08 mag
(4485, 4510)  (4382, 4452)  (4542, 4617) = -0.09 mag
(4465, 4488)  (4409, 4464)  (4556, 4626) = -0.07 mag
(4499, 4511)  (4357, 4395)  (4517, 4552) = -0.12 mag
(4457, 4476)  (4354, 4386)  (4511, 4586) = 0.01 mag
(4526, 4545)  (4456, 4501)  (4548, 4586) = 0.07 mag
